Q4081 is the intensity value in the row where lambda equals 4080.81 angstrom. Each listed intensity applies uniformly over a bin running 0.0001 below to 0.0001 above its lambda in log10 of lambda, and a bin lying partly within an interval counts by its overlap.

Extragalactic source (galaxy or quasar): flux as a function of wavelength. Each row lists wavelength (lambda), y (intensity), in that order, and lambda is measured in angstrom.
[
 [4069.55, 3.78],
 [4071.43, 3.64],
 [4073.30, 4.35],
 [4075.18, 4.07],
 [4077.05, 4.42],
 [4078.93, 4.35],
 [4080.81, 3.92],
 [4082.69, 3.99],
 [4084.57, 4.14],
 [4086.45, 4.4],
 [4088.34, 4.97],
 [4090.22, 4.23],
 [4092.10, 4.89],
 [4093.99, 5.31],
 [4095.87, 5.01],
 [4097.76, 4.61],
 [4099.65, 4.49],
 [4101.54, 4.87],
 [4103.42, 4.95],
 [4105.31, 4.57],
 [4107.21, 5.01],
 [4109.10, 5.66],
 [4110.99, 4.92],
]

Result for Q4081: 3.92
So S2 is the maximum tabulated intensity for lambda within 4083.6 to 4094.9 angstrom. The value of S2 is 5.31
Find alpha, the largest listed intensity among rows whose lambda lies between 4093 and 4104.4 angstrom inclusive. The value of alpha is 5.31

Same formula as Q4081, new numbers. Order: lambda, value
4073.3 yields 4.35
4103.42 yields 4.95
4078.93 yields 4.35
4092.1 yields 4.89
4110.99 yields 4.92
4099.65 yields 4.49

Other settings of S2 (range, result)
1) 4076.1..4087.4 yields 4.42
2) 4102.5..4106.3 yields 4.95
